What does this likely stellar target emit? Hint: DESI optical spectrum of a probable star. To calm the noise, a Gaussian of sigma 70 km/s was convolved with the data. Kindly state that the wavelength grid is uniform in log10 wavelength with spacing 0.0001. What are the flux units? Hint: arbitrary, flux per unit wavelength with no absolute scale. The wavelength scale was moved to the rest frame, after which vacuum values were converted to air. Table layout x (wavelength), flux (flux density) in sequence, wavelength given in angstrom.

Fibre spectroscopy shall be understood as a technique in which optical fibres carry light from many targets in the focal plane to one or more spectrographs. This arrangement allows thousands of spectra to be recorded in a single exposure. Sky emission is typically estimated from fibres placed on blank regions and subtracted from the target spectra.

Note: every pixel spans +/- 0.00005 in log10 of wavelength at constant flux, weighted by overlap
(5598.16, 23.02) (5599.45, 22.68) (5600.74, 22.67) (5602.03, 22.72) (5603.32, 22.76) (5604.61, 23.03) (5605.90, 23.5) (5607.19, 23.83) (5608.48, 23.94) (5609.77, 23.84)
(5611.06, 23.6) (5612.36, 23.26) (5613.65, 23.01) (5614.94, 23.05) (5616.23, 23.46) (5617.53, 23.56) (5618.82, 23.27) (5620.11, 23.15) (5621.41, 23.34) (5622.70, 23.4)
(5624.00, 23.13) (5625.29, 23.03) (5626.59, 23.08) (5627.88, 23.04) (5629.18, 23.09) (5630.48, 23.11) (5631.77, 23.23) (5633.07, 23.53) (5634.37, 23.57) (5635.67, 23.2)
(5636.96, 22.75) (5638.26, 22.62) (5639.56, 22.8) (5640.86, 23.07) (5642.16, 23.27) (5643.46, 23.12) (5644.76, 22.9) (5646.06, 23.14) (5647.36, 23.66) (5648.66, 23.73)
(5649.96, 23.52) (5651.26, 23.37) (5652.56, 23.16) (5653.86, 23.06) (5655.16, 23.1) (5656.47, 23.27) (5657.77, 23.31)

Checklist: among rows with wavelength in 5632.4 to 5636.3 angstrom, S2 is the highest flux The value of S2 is 23.57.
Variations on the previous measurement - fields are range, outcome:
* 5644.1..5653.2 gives 23.73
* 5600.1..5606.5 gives 23.5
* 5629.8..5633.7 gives 23.53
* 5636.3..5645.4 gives 23.27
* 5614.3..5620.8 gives 23.56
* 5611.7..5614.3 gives 23.26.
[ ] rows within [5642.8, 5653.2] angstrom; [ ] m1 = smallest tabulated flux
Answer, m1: 22.9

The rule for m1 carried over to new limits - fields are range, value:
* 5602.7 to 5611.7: 22.76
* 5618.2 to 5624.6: 23.13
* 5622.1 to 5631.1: 23.03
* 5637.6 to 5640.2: 22.62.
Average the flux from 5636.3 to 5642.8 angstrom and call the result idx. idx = 22.9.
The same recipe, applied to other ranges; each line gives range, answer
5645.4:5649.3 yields 23.5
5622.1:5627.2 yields 23.1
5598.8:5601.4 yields 22.7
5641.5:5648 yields 23.2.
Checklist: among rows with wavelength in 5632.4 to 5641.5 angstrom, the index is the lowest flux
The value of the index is 22.62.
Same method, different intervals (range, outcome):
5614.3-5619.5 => 23.05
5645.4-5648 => 23.14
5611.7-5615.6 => 23.01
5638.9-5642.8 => 22.8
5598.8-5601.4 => 22.67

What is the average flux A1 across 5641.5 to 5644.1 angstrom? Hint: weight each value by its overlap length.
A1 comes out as 23.2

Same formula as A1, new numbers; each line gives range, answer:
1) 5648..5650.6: 23.6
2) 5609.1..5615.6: 23.4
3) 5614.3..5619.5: 23.4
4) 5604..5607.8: 23.5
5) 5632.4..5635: 23.5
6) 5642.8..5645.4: 23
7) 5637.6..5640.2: 22.7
